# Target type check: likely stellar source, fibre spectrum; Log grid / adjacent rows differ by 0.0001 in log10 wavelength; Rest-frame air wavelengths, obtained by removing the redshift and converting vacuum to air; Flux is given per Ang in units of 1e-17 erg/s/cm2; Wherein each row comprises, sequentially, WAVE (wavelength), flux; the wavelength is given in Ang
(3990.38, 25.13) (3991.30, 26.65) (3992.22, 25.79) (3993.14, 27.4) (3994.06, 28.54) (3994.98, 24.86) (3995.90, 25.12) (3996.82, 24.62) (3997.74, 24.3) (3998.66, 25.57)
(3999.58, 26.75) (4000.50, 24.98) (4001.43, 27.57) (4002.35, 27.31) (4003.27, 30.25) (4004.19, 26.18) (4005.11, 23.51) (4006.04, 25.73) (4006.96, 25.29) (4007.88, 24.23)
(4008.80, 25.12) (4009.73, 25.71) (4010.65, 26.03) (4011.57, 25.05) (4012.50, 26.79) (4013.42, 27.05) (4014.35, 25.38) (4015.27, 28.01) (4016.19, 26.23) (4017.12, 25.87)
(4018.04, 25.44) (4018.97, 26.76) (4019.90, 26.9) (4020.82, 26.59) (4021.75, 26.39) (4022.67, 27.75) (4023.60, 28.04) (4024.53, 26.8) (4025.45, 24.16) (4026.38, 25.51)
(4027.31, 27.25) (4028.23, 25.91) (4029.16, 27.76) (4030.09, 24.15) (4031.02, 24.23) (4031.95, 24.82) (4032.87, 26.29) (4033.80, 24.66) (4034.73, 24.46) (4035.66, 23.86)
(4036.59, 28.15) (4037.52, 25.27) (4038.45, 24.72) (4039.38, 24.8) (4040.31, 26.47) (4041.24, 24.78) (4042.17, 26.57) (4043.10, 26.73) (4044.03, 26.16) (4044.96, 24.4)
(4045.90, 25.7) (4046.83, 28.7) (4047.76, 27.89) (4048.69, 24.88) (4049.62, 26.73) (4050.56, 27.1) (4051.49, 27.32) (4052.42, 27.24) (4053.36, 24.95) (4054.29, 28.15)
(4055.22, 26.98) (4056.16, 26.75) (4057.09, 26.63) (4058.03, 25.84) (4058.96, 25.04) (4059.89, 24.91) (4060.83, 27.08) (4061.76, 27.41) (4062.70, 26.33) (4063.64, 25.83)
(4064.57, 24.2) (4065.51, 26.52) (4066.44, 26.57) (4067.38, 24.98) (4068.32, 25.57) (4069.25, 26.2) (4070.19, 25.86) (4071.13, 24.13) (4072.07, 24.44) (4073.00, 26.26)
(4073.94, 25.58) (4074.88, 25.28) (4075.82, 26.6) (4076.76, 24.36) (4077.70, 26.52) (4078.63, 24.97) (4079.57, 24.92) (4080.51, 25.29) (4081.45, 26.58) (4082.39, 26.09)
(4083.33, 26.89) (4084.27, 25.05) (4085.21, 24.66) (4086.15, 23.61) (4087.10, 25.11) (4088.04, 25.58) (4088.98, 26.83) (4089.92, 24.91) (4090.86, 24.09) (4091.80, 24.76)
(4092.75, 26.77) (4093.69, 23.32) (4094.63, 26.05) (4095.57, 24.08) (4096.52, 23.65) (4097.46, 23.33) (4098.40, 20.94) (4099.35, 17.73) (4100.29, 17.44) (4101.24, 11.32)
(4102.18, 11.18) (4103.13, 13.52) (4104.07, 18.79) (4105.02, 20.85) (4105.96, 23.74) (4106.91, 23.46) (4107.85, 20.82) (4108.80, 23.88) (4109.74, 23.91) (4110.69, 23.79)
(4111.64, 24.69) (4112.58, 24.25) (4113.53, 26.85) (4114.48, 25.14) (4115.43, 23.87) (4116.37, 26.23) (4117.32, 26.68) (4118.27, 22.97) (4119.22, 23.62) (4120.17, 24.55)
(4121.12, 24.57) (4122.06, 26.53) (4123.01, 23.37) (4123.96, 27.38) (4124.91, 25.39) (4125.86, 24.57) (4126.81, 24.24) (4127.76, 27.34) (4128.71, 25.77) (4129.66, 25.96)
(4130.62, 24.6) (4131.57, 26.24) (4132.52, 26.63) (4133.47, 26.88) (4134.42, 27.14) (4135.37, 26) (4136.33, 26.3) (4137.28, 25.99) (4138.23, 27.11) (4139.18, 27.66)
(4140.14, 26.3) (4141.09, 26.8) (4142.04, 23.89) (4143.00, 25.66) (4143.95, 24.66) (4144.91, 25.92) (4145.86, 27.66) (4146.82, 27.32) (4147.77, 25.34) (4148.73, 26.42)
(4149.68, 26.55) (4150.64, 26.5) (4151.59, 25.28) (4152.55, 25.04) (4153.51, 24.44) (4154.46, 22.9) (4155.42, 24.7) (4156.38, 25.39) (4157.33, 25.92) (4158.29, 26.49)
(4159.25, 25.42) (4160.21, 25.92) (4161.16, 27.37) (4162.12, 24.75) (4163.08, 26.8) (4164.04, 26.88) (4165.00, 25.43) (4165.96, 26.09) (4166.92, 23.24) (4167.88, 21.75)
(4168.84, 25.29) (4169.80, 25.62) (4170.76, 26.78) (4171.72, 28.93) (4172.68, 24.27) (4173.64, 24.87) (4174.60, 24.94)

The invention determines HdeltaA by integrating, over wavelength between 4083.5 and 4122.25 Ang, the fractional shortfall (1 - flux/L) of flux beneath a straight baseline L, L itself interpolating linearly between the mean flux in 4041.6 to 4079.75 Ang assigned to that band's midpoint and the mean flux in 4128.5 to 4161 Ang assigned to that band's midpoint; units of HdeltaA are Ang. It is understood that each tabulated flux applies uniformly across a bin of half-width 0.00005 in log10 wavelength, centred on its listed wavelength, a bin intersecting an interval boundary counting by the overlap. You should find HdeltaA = 4.4 Ang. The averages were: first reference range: 26.1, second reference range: 25.9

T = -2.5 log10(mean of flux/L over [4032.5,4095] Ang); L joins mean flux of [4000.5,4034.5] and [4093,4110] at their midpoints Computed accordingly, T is -0.13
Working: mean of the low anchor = 26.1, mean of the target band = 25.8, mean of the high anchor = 20.5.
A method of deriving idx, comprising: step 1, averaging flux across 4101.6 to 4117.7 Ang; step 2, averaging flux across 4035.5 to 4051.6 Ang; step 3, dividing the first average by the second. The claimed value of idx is 0.9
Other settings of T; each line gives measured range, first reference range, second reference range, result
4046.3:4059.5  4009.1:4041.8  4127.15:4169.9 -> -0.03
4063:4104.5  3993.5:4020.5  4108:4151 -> 0.09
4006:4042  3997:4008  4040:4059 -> 0.01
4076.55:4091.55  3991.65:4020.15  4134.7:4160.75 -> 0.02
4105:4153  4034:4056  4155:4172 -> 0.02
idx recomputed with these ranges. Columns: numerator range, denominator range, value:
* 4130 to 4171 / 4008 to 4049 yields 0.99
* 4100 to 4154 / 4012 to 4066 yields 0.93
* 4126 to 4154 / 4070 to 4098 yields 1.03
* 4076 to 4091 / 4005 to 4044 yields 0.98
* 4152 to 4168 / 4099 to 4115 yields 1.22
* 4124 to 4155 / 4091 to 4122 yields 1.15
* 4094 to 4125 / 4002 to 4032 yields 0.86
